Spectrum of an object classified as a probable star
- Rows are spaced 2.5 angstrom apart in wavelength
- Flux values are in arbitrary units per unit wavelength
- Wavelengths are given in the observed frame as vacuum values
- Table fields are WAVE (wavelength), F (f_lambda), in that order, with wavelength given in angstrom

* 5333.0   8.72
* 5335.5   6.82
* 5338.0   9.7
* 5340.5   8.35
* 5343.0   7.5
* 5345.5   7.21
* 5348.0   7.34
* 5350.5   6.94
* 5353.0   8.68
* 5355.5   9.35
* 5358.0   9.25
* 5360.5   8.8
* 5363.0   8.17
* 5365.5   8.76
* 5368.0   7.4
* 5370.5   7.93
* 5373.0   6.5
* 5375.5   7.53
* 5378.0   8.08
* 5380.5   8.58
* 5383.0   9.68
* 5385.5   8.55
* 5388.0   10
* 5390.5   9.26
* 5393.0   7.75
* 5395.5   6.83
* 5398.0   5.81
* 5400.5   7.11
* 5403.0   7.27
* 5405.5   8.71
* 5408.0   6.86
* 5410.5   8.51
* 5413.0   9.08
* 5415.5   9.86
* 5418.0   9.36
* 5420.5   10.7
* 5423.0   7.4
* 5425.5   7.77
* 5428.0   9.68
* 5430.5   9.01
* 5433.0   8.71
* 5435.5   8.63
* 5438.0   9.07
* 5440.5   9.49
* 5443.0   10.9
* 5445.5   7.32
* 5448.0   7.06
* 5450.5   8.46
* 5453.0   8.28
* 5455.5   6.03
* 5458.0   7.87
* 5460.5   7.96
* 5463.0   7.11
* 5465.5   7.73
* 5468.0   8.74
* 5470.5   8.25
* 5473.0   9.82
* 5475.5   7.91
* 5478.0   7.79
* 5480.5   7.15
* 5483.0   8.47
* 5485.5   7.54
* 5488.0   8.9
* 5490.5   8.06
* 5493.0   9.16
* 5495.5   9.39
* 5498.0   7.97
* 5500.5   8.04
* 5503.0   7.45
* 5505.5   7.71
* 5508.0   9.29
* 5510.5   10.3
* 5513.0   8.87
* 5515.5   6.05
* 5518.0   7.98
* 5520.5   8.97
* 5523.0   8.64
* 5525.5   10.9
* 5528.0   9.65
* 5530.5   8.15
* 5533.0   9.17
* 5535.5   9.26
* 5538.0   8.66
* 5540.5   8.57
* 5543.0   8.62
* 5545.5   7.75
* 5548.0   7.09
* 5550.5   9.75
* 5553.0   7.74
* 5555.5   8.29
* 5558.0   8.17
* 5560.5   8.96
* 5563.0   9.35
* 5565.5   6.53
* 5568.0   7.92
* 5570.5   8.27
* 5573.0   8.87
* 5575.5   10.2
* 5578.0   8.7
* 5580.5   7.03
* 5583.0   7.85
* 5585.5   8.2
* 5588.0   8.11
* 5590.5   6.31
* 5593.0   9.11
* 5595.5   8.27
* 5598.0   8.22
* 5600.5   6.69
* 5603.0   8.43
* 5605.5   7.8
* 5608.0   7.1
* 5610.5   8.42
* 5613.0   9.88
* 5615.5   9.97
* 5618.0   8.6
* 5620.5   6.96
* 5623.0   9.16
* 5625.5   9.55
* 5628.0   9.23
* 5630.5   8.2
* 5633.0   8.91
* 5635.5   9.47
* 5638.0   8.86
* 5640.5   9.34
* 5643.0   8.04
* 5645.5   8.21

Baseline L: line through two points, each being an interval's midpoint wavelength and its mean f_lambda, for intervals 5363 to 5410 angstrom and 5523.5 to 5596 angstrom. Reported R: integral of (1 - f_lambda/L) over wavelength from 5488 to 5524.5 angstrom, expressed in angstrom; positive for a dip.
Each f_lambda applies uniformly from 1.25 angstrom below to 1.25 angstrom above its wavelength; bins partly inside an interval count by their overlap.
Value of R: -0.7 angstrom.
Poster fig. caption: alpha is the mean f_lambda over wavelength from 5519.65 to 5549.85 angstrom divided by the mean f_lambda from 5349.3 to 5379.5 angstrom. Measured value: 1.08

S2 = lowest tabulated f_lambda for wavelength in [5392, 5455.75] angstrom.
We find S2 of 5.81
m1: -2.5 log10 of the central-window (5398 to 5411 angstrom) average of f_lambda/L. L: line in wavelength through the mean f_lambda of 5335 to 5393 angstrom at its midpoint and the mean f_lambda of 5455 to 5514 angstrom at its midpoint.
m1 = 0.11 mag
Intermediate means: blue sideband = 8.28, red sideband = 8.25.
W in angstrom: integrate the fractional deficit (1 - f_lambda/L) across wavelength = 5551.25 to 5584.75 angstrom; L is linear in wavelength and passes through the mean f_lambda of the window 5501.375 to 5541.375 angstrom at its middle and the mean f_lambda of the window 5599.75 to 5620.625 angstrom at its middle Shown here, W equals 0.7 angstrom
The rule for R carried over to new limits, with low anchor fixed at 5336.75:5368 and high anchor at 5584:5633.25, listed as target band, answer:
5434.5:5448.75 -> -0.8 angstrom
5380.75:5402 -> 0.4 angstrom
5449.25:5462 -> 0.9 angstrom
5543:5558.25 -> 0.3 angstrom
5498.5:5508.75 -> 0.3 angstrom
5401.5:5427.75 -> -0.9 angstrom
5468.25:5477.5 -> -0.3 angstrom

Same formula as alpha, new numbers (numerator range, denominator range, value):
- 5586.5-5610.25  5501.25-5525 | 0.93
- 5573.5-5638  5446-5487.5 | 1.07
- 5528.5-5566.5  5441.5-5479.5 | 1.04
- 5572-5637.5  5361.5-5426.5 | 1.03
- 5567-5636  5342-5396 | 1.02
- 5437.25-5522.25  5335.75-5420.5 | 1.00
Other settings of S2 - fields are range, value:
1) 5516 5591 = 6.31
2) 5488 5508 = 7.45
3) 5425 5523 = 6.03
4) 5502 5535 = 6.05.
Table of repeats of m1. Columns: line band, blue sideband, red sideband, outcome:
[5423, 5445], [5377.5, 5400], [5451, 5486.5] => -0.12 mag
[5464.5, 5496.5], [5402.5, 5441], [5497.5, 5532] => 0.04 mag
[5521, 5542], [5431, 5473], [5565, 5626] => -0.11 mag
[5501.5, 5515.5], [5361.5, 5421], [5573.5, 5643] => -0.01 mag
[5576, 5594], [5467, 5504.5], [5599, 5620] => 0.04 mag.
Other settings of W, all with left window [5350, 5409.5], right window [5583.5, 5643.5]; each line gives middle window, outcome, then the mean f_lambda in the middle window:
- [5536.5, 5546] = -0.2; 8.47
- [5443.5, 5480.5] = 1.4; 7.92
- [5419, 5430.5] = -1.1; 8.91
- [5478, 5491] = 0.4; 8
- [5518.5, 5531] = -1.4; 9.25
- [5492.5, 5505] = -0.1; 8.31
